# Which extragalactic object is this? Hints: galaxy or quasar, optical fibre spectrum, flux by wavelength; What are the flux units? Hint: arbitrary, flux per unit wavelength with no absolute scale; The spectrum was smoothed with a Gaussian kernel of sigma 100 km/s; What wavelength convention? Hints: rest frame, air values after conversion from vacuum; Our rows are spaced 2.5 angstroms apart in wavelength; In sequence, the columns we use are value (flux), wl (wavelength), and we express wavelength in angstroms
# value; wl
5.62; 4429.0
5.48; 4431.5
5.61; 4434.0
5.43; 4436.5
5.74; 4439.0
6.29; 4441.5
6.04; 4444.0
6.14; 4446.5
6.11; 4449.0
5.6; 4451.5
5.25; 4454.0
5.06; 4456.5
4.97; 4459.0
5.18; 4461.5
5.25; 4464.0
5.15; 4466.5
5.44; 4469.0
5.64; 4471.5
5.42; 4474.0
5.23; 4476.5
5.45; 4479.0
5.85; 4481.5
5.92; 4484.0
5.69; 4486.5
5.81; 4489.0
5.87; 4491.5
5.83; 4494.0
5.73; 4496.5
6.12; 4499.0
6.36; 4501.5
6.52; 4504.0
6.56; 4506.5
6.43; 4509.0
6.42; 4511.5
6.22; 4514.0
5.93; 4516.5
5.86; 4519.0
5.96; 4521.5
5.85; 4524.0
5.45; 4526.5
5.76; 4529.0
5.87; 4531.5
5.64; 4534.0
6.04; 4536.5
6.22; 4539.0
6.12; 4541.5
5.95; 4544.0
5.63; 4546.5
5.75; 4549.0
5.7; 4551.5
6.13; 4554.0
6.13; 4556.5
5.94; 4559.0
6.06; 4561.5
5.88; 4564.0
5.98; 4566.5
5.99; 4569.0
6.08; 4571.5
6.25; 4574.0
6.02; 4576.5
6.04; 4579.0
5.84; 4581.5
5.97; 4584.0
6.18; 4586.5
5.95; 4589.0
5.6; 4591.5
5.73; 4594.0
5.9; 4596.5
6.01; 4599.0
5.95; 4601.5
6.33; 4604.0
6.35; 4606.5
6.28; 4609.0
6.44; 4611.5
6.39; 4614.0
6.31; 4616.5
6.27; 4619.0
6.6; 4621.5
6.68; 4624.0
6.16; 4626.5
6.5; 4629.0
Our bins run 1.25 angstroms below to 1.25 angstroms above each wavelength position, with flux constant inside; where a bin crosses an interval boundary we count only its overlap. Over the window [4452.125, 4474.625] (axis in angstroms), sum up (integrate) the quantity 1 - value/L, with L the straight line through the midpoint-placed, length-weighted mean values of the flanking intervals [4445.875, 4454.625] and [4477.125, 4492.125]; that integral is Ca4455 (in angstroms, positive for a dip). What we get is 2.0 angstroms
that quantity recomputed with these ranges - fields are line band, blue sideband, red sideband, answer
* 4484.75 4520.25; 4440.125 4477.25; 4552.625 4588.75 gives -2.3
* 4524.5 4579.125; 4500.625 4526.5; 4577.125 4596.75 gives 0.9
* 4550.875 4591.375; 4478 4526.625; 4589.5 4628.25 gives 0.9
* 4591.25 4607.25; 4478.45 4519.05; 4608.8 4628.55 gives 0.9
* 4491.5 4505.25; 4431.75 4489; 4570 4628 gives -0.9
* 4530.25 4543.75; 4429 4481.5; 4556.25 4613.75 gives -0.3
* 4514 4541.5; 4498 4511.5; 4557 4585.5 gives 1.7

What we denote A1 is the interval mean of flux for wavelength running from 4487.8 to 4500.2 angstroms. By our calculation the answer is 5.87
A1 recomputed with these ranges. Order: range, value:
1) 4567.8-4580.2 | 6.08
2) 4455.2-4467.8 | 5.12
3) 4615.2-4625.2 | 6.46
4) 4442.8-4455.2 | 5.83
